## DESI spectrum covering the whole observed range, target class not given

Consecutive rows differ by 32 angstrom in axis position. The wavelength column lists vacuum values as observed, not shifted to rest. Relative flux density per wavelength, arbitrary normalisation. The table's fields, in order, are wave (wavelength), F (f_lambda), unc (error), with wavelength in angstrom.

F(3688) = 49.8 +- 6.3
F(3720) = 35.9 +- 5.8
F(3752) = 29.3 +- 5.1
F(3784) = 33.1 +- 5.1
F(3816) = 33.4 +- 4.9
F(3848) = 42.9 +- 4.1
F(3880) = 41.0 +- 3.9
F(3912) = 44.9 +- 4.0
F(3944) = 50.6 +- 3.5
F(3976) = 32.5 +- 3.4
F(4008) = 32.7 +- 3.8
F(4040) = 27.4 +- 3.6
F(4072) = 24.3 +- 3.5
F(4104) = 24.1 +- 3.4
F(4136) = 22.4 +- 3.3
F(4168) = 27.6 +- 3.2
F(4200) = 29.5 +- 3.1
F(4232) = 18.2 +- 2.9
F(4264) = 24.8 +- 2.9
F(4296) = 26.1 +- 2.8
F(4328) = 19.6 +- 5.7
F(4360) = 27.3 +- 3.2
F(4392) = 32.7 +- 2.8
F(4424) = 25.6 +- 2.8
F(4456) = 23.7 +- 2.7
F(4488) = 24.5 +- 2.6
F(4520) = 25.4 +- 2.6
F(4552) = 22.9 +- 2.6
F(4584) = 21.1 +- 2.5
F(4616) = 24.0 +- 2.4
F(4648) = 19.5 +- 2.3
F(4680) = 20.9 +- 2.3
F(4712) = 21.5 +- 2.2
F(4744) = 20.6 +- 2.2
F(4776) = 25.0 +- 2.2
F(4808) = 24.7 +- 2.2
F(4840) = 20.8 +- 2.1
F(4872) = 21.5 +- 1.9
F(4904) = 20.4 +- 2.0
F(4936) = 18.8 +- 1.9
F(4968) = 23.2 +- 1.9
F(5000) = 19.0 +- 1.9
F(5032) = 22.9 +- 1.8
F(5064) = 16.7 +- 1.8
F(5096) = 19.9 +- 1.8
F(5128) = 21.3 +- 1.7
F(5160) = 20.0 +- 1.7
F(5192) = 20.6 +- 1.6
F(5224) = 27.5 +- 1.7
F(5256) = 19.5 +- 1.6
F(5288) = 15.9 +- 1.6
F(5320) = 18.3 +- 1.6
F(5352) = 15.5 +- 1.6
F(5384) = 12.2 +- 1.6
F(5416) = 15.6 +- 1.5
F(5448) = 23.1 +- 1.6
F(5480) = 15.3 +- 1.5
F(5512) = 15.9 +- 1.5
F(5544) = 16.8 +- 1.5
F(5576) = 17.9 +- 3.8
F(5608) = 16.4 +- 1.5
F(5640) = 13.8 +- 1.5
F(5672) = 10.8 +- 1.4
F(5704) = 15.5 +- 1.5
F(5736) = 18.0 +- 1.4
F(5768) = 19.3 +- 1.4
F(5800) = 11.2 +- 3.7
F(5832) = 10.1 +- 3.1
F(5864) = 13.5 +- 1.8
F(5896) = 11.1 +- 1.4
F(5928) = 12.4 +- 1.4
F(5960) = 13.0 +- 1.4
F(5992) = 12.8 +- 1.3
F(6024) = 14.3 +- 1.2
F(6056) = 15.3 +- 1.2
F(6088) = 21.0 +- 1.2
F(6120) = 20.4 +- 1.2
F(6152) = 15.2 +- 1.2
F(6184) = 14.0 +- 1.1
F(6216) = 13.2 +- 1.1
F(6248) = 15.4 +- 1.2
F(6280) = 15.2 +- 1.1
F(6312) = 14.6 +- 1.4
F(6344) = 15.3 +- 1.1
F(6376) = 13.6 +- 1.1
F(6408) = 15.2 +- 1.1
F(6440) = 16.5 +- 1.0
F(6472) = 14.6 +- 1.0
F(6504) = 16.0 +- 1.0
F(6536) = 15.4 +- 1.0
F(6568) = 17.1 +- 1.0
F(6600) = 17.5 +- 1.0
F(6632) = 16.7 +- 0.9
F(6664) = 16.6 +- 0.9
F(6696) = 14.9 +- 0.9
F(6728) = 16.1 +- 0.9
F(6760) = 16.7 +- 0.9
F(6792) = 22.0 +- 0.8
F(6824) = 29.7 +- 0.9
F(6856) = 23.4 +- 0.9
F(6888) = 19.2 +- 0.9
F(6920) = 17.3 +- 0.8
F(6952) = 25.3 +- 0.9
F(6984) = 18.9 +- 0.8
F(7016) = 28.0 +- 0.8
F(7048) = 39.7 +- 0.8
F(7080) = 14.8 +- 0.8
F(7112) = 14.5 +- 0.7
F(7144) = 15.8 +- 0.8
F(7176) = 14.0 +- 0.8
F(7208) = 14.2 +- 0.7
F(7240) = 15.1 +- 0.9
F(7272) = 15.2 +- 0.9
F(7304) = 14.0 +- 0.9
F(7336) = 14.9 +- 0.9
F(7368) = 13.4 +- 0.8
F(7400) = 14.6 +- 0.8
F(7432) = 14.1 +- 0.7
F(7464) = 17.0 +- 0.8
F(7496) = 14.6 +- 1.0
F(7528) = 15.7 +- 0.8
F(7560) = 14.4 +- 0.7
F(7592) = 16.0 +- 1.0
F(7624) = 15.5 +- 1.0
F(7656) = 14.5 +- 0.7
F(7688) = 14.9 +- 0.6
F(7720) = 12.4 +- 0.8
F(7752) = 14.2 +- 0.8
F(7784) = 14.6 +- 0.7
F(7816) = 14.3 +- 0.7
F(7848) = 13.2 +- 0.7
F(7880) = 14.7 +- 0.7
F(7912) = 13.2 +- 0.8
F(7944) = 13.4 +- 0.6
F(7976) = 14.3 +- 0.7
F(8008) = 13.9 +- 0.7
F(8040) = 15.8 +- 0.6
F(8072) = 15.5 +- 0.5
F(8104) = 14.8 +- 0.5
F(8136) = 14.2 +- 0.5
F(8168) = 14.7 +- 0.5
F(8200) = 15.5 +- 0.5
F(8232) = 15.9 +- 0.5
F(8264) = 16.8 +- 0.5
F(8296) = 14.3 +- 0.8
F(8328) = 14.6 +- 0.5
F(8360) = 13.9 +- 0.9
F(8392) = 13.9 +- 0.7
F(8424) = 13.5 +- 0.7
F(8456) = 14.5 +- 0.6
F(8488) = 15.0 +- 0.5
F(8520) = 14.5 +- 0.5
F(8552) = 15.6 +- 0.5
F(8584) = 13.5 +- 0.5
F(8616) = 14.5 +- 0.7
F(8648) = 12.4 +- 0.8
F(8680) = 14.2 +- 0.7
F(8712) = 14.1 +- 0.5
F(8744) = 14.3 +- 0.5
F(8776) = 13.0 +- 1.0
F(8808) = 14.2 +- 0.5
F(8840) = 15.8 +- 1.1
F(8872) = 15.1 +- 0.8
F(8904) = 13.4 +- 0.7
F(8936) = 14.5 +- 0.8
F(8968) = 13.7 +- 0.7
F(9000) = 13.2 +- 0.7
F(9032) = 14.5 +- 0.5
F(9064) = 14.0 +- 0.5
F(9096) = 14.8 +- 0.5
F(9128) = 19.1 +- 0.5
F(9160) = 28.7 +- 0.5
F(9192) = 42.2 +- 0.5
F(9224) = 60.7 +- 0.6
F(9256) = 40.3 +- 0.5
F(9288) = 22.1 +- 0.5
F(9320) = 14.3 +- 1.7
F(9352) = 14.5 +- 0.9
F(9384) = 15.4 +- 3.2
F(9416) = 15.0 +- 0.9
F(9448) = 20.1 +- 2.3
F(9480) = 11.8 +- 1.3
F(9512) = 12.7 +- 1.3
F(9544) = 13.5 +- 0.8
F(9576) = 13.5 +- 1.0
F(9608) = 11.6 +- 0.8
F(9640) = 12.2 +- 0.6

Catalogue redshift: 0.40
